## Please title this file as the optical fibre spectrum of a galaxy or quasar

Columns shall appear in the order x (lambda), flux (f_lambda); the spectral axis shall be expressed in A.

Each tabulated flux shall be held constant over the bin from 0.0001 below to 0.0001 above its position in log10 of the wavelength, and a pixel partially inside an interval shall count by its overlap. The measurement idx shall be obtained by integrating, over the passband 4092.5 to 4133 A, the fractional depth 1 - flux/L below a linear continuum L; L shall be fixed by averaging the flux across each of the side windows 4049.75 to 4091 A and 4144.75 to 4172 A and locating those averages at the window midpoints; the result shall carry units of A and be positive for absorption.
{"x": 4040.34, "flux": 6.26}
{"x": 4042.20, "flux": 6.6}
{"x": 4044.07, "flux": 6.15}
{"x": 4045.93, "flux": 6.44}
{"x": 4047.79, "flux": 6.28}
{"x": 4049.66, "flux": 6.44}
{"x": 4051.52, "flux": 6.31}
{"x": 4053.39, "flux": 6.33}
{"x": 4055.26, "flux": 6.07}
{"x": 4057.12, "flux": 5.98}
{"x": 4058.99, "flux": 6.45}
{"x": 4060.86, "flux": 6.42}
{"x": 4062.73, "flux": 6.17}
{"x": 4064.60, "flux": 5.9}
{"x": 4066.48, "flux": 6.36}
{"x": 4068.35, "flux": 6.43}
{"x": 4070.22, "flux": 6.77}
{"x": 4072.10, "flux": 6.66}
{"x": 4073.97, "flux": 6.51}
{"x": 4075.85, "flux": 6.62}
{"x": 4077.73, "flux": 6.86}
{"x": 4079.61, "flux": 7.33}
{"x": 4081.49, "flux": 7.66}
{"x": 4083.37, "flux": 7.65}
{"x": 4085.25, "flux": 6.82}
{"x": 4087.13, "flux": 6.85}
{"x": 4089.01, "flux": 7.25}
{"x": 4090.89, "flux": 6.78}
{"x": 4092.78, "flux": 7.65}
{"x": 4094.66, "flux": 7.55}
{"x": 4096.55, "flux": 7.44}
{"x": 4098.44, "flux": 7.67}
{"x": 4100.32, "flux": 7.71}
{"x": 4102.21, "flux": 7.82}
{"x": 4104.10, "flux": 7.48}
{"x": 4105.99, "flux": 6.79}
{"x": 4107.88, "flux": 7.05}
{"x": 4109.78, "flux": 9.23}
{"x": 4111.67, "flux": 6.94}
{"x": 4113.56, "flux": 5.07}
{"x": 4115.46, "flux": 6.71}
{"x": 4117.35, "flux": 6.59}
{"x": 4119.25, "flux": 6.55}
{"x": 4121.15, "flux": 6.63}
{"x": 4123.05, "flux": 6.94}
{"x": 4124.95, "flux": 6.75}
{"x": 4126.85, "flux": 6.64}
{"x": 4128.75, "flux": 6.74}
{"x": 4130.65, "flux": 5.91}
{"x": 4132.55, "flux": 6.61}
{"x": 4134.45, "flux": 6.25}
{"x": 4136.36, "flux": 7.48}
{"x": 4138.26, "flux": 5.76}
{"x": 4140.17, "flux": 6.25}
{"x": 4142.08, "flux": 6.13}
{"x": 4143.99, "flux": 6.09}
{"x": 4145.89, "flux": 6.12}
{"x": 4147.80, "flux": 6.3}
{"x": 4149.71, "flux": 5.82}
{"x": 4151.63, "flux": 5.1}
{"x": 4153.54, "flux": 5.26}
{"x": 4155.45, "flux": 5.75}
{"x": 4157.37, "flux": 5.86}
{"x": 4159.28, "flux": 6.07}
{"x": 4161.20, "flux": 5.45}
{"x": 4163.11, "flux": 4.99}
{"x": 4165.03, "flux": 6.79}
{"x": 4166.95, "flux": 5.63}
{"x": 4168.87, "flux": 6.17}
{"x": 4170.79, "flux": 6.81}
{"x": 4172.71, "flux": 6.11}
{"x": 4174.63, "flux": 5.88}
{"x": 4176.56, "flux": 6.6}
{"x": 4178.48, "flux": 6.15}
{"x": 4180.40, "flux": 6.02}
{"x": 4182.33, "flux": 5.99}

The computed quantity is -4.8 A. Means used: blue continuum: 6.64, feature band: 7.02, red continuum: 5.87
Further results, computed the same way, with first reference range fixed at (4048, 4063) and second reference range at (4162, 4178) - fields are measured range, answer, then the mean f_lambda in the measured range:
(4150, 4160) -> 0.9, 5.61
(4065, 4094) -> -3.2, 6.93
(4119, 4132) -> -0.9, 6.6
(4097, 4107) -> -2.1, 7.49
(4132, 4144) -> -0.4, 6.38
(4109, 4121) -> -1.2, 6.8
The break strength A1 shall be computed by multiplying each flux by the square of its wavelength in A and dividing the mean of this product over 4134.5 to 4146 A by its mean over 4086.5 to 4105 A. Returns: 0.9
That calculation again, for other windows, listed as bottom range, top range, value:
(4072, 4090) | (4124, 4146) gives 0.93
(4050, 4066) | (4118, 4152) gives 1.06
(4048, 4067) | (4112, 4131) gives 1.07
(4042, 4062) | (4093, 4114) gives 1.21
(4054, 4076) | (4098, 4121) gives 1.14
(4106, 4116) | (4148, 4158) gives 0.82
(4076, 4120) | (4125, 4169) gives 0.86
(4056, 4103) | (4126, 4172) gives 0.91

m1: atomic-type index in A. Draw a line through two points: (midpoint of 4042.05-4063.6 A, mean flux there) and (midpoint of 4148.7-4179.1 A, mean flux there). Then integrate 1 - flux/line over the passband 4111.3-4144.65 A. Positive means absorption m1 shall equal -2.3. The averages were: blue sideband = 6.29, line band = 6.44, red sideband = 5.9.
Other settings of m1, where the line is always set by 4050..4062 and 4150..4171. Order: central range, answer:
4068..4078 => -0.7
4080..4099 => -3.8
